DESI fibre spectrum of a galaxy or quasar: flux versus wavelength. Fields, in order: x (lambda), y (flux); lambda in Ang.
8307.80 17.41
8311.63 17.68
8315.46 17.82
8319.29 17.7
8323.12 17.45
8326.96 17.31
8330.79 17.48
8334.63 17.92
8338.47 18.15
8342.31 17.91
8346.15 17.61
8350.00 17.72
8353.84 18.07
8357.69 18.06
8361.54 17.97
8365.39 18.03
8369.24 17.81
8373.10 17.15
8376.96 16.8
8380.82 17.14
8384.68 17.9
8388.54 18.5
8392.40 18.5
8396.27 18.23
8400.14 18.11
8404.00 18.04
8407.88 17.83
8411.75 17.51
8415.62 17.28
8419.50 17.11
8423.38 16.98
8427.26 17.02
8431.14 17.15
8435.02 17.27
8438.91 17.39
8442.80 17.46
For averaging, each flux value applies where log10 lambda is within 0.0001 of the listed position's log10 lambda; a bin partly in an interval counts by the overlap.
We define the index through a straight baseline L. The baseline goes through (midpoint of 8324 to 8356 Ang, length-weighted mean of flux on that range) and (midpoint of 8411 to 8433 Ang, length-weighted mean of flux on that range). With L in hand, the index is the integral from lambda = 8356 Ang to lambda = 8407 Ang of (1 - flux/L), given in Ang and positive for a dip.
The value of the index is -1.19 Ang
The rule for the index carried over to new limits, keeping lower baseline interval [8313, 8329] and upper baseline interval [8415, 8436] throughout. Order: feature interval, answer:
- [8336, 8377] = -0.89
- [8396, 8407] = -0.55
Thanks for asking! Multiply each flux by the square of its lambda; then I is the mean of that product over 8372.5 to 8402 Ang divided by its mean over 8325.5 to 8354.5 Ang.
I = 1.01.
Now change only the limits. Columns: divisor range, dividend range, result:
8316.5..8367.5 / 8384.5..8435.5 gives 1.01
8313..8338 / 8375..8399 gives 1.03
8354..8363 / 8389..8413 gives 1.01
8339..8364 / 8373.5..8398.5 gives 1.00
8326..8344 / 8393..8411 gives 1.03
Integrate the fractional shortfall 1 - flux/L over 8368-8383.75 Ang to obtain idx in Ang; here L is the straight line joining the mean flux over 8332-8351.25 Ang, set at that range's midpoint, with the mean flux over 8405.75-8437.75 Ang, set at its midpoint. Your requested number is 0.3 Ang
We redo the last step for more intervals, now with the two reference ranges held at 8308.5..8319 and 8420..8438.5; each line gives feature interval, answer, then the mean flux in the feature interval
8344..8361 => -0.4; 17.9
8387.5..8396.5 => -0.6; 18.4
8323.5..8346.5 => -0.2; 17.7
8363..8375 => -0.2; 17.7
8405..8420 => -0.3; 17.5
